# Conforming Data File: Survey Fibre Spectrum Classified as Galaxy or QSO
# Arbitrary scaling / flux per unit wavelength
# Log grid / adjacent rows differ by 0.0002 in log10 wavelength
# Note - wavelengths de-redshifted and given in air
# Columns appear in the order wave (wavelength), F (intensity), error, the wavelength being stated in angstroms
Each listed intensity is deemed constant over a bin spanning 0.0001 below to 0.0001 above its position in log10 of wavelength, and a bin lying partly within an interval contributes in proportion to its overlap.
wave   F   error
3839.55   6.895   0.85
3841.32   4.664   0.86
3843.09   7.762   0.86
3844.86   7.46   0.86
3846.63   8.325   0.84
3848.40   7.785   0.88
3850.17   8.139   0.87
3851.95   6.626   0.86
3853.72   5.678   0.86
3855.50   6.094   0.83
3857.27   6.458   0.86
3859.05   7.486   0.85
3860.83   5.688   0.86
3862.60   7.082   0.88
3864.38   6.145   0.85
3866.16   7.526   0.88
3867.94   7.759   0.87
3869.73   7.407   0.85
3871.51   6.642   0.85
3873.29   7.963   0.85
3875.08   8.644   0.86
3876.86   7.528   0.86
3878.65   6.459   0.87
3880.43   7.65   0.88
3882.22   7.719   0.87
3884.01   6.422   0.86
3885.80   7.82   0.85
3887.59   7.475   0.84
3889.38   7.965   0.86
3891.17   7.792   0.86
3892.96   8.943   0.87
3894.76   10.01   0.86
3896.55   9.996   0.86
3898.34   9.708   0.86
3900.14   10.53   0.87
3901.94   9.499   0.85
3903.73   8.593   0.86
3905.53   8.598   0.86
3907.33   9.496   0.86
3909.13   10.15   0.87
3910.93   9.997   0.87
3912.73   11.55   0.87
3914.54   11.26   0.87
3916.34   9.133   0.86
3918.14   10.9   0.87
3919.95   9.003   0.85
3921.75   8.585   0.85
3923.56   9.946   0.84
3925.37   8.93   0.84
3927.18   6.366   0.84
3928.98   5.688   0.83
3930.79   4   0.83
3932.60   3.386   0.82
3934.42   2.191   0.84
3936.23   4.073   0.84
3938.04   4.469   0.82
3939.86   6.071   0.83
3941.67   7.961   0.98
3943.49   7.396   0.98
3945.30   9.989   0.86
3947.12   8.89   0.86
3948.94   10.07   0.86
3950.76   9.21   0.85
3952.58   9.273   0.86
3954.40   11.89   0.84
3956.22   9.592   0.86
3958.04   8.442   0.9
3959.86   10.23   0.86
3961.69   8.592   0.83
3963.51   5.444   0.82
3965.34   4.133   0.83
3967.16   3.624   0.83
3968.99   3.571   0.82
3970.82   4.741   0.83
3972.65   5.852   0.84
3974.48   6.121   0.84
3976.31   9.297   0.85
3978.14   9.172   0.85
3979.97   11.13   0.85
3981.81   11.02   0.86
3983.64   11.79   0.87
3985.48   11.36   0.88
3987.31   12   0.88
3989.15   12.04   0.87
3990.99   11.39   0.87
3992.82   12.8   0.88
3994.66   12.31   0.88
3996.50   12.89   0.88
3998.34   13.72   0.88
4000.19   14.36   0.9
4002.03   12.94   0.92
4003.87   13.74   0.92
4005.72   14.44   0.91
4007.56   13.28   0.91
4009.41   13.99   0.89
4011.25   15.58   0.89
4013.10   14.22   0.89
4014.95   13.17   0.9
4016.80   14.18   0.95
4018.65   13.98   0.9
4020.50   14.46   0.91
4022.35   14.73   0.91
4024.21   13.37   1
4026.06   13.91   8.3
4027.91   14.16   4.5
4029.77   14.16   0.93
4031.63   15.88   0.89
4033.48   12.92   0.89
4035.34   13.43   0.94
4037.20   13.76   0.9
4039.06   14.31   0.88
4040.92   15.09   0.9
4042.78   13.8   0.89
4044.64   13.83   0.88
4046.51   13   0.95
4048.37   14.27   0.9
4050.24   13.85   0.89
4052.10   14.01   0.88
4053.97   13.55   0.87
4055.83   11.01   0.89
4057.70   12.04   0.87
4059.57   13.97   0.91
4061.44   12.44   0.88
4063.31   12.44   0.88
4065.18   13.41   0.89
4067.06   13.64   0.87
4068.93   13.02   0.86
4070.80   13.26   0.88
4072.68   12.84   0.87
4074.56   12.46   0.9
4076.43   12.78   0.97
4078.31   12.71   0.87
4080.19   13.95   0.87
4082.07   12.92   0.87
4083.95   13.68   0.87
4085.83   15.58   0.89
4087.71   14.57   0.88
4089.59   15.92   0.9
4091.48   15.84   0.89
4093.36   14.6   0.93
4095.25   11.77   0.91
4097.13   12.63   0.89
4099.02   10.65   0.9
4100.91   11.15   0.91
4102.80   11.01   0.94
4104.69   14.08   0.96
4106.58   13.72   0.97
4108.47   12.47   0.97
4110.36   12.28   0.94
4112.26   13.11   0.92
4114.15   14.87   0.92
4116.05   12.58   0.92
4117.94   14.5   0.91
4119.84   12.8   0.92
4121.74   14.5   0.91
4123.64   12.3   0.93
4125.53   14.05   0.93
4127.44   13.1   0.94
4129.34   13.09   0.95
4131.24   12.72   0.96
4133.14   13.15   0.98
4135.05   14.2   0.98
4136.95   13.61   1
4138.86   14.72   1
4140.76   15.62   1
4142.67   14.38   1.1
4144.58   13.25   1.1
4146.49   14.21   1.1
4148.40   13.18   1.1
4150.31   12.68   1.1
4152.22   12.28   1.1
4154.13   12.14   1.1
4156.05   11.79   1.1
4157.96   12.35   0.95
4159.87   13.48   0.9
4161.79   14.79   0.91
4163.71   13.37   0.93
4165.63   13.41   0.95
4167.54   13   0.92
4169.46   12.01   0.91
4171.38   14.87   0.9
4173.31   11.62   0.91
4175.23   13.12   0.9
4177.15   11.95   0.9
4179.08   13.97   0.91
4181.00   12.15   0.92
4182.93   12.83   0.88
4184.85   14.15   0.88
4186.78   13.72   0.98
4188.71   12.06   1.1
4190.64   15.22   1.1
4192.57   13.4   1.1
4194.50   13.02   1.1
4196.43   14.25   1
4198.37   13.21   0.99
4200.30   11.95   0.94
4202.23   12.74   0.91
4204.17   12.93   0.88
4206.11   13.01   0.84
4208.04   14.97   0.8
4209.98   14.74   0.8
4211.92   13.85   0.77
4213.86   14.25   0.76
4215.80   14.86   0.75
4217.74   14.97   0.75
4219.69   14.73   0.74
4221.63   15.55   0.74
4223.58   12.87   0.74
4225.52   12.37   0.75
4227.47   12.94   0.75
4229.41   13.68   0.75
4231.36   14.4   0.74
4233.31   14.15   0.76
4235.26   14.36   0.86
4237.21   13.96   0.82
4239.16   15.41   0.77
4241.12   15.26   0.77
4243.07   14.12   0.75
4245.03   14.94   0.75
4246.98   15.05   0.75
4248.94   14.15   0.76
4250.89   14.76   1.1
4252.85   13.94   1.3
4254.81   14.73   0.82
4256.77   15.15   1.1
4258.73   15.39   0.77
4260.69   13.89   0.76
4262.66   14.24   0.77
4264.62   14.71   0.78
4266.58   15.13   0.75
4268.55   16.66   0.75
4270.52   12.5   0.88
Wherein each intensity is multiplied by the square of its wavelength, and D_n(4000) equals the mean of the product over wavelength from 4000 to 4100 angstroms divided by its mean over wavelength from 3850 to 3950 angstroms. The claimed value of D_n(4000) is 1.9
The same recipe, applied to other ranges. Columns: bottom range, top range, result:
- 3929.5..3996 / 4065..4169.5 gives 1.76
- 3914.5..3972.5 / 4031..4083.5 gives 1.93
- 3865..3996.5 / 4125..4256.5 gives 1.85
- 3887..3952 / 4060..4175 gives 1.77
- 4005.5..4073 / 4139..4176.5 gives 1.02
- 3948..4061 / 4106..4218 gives 1.22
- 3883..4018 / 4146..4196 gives 1.55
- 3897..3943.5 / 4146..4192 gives 1.85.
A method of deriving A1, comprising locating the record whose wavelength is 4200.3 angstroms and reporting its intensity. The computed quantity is 11.95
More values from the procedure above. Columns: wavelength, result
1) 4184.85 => 14.15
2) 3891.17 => 7.792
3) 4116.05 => 12.58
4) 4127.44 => 13.1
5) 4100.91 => 11.15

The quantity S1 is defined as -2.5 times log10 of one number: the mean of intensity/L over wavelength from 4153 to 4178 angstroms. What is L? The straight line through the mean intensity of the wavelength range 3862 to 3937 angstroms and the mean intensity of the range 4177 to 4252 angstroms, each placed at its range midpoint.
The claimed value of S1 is 0.01 mag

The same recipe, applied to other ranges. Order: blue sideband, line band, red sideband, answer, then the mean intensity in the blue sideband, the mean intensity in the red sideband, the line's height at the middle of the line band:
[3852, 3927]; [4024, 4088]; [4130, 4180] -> -0.18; 8.32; 13.3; 11.4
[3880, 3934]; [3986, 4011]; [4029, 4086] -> -0.14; 8.52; 13.5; 11.5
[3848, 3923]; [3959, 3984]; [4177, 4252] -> 0.30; 8.25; 13.9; 9.73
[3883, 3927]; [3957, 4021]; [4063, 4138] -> 0.02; 9.21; 13.3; 11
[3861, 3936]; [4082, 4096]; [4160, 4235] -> -0.24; 8.05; 13.6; 11.6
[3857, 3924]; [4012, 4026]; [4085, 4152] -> -0.23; 8.48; 13.5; 11.3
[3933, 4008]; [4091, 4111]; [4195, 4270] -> -0.08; 9.25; 14.3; 11.7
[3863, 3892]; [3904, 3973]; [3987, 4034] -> 0.29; 7.42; 13.7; 10.3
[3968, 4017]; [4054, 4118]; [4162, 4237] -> -0.06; 11.5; 13.6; 12.4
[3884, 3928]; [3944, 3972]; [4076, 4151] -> 0.29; 9.21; 13.5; 10.3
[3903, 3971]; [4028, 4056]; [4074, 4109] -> -0.20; 7.8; 13.3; 11.5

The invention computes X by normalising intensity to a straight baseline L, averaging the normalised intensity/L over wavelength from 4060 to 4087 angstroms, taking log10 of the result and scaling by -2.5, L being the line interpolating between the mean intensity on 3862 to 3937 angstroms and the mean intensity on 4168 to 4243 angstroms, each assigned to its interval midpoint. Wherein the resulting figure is -0.18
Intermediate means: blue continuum 8.02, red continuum 13.7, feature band 13.2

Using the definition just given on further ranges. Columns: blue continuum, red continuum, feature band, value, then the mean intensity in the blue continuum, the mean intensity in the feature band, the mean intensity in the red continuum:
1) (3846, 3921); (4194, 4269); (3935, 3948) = 0.33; 8.24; 6.86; 14.2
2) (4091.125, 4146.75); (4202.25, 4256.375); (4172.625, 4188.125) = 0.07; 13.3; 12.9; 14.2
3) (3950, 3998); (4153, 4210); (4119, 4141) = -0.12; 9.21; 13.6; 13.2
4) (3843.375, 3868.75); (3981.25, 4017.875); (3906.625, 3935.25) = 0.18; 7.03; 8.16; 13.1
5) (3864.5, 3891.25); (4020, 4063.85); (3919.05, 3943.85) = 0.45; 7.47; 6.26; 13.7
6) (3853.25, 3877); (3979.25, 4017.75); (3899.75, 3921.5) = -0.09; 7.02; 9.84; 13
